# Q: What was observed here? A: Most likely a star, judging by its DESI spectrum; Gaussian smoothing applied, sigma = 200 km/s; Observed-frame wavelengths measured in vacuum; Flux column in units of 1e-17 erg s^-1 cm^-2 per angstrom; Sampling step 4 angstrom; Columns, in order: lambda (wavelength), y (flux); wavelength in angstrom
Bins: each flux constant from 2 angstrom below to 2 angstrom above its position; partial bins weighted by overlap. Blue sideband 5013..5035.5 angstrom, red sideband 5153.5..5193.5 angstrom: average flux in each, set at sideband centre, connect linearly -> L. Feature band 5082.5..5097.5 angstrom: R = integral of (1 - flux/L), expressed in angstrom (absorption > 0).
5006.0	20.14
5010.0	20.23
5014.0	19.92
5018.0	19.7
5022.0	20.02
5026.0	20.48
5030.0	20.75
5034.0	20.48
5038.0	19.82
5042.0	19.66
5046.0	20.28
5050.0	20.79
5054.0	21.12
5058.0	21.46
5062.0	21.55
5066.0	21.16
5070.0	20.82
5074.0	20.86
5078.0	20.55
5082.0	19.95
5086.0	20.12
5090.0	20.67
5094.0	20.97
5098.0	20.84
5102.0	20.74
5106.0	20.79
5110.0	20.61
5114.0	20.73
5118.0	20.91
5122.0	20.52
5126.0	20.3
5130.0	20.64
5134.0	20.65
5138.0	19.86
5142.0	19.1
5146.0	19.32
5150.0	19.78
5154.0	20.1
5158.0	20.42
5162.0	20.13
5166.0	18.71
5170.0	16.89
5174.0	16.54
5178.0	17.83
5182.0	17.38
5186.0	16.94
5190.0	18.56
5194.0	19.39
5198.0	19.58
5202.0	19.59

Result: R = -0.90 angstrom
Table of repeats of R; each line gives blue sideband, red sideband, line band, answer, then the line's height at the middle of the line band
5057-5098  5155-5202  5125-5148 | -0.6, 19.4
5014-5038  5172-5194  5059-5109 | -3.9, 19.3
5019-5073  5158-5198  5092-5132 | -2.6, 19.4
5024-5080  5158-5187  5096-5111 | -0.9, 19.5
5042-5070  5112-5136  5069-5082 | 0.1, 20.9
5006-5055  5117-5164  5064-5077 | -0.5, 20.2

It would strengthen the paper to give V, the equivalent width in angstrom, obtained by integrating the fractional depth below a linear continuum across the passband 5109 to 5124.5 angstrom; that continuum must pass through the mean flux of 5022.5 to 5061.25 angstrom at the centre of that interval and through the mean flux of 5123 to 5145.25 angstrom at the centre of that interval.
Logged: -0.4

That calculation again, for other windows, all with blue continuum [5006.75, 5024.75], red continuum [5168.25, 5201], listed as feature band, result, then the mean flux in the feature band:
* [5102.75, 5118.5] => -1.6 angstrom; 20.7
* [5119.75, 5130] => -1.0 angstrom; 20.5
